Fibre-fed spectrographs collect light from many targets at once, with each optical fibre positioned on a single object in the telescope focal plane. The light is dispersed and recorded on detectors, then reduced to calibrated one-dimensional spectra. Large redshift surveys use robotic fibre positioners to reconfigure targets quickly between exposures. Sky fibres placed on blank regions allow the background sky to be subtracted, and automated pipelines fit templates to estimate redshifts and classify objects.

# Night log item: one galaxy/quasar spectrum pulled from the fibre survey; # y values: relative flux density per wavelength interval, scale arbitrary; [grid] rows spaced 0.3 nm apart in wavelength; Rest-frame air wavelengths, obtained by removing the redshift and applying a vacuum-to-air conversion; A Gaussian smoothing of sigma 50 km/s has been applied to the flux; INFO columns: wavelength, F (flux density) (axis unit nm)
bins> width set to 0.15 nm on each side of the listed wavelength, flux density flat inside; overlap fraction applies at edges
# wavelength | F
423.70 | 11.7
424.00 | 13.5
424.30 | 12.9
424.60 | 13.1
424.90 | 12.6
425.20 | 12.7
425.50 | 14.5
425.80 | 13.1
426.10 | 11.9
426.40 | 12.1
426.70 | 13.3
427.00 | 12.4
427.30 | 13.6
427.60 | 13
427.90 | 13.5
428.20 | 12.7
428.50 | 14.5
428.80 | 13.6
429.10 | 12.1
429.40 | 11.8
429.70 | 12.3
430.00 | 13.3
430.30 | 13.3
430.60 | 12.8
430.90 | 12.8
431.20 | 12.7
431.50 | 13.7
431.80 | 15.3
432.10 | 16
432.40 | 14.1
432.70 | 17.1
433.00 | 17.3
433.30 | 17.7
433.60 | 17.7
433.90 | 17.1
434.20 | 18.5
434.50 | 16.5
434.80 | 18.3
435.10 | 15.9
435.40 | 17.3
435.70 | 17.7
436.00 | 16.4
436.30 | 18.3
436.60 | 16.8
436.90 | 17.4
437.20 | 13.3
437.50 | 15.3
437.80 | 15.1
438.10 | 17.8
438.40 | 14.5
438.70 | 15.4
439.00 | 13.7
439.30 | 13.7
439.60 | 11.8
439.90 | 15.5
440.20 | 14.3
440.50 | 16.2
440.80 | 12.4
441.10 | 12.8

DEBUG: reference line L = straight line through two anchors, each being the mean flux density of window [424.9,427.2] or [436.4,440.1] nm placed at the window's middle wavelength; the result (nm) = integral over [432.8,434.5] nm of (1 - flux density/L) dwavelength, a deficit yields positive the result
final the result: -0.40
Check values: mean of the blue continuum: 12.9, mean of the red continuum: 15.1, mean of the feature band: 17.5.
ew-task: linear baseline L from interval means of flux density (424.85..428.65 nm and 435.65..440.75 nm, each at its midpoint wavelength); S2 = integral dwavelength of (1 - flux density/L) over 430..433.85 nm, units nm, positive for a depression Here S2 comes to -0.24 nm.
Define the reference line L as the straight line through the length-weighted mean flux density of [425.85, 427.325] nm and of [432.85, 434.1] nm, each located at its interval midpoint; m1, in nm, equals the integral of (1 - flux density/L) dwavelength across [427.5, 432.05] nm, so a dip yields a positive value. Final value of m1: 0.49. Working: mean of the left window 12.6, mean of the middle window 13.2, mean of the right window 17.5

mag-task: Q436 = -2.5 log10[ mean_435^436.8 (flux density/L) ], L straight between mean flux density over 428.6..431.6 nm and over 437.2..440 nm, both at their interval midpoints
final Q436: -0.21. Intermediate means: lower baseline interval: 12.9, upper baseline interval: 14.7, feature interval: 17.1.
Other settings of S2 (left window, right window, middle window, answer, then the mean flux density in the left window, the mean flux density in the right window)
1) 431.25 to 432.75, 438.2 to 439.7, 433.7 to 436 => -0.428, 14.9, 14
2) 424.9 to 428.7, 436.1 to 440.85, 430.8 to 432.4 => -0.022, 13.1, 15.2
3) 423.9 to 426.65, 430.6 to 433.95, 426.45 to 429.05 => 0.110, 12.9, 15.4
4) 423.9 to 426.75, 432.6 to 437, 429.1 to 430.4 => 0.209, 12.9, 17.3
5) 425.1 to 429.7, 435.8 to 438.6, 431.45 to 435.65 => -0.492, 13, 16.1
